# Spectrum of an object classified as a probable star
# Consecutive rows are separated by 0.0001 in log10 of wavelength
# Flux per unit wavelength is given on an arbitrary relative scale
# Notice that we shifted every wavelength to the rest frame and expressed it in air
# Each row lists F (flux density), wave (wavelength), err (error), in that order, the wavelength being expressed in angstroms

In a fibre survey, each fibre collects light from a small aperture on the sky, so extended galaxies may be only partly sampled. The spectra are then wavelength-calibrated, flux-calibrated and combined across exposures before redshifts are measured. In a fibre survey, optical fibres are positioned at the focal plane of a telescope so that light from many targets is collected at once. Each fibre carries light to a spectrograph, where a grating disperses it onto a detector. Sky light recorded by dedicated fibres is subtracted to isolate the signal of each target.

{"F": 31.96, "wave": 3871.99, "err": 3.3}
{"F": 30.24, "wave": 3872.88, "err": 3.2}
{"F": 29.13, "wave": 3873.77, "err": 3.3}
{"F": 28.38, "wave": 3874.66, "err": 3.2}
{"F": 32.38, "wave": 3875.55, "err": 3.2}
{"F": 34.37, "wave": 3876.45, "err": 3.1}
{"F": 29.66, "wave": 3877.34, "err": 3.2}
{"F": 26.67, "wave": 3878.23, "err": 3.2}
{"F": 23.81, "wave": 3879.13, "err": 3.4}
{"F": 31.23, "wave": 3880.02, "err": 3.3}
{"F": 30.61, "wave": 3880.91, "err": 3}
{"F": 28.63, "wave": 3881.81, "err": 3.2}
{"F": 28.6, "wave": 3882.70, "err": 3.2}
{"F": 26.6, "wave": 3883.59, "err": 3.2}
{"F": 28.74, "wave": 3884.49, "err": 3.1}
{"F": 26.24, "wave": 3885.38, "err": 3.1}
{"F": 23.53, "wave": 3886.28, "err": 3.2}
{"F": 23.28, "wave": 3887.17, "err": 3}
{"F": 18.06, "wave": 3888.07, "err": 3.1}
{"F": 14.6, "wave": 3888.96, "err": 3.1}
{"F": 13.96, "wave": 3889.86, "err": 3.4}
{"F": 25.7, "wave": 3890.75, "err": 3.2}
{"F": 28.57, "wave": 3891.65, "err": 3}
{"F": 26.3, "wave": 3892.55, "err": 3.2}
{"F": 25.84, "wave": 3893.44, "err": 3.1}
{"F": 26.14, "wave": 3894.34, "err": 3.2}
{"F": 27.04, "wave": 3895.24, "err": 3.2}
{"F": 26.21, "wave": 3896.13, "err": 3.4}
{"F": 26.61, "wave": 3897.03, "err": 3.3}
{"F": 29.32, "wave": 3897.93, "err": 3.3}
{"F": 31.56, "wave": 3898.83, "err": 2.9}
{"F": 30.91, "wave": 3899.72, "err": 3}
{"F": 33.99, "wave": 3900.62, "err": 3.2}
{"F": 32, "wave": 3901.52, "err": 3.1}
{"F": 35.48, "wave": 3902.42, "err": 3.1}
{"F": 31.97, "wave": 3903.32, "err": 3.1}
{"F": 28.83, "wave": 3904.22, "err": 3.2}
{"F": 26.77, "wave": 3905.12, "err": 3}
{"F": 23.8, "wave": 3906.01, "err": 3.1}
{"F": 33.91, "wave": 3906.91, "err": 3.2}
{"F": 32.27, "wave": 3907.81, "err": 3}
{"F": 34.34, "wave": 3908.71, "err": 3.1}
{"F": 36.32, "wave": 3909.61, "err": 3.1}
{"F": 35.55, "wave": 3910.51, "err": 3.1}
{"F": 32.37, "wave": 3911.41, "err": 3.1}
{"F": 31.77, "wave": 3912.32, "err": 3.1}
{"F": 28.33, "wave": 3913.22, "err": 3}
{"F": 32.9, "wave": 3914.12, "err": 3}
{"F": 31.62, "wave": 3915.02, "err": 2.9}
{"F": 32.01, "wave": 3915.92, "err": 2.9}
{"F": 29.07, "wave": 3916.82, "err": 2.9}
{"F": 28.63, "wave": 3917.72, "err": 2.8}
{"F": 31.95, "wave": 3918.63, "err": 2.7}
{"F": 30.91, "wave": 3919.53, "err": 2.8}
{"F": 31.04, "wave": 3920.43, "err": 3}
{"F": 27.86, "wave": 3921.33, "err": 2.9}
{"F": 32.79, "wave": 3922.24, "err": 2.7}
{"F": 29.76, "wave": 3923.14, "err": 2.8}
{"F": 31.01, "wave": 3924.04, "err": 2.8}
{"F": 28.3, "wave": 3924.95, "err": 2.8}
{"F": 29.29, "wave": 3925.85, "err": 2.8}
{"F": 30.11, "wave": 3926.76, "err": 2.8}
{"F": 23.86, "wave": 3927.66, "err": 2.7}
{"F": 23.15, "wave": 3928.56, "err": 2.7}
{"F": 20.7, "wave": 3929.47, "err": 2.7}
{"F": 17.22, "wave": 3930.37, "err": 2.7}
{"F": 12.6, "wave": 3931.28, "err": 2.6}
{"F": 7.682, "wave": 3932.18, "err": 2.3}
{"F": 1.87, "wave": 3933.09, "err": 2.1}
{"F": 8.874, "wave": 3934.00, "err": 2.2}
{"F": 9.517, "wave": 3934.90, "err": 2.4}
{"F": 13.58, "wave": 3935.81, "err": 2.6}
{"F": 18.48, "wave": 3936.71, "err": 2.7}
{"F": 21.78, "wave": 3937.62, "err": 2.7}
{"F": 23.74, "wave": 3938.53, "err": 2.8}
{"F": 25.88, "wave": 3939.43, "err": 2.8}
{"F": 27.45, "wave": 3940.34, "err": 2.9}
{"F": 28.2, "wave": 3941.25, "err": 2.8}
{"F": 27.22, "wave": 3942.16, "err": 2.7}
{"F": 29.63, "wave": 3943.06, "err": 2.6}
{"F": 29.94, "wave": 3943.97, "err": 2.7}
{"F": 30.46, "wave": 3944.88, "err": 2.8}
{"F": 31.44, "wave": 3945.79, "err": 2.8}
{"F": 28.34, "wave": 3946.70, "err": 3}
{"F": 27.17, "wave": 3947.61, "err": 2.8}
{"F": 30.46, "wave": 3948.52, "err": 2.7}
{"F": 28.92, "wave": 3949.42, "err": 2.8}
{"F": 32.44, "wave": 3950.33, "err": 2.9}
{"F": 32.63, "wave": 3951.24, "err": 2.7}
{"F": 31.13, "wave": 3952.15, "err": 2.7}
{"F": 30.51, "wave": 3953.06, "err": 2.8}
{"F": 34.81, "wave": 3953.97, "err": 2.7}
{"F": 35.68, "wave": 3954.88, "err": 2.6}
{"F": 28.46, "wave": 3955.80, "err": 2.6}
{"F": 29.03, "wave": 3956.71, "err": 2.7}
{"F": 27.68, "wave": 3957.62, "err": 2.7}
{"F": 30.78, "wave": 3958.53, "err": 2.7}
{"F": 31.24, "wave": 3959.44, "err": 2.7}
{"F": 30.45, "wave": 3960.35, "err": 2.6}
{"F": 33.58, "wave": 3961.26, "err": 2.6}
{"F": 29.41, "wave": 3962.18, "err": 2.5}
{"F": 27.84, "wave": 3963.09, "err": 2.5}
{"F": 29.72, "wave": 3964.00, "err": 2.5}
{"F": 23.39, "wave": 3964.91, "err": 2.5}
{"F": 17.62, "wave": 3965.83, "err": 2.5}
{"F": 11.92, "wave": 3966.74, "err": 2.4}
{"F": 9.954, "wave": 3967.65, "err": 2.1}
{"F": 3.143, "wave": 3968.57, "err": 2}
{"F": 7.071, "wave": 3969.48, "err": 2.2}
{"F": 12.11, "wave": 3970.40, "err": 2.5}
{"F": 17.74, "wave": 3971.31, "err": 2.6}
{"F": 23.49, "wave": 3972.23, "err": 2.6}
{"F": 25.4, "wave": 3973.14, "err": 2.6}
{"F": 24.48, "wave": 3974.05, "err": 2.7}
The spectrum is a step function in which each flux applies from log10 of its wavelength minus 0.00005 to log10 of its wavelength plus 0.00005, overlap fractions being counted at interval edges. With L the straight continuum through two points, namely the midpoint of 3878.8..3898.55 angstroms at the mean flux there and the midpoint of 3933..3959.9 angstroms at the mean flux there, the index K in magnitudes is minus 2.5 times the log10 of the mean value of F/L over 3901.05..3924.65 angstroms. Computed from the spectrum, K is -0.20 mag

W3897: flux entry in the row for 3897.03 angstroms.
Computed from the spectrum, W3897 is 26.61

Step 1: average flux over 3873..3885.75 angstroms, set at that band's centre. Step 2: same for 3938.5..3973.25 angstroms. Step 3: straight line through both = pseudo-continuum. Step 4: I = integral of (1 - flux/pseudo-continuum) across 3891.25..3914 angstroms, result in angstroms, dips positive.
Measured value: -1.8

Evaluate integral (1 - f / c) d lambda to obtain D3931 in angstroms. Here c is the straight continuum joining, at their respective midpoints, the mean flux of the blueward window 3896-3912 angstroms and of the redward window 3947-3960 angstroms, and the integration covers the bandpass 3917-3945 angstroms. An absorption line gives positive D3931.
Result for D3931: 6.7 angstroms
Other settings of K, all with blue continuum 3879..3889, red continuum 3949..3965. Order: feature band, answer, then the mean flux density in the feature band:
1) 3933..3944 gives 0.38 mag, 20.7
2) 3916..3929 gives -0.03 mag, 29.2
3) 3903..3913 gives -0.15 mag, 31.5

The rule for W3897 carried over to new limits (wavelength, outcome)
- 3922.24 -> 32.79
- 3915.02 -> 31.62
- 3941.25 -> 28.2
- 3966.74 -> 11.92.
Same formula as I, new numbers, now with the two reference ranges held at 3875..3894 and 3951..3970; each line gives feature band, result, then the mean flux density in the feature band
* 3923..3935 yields 2.8 angstroms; 19.6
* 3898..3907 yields -1.7 angstroms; 30.8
